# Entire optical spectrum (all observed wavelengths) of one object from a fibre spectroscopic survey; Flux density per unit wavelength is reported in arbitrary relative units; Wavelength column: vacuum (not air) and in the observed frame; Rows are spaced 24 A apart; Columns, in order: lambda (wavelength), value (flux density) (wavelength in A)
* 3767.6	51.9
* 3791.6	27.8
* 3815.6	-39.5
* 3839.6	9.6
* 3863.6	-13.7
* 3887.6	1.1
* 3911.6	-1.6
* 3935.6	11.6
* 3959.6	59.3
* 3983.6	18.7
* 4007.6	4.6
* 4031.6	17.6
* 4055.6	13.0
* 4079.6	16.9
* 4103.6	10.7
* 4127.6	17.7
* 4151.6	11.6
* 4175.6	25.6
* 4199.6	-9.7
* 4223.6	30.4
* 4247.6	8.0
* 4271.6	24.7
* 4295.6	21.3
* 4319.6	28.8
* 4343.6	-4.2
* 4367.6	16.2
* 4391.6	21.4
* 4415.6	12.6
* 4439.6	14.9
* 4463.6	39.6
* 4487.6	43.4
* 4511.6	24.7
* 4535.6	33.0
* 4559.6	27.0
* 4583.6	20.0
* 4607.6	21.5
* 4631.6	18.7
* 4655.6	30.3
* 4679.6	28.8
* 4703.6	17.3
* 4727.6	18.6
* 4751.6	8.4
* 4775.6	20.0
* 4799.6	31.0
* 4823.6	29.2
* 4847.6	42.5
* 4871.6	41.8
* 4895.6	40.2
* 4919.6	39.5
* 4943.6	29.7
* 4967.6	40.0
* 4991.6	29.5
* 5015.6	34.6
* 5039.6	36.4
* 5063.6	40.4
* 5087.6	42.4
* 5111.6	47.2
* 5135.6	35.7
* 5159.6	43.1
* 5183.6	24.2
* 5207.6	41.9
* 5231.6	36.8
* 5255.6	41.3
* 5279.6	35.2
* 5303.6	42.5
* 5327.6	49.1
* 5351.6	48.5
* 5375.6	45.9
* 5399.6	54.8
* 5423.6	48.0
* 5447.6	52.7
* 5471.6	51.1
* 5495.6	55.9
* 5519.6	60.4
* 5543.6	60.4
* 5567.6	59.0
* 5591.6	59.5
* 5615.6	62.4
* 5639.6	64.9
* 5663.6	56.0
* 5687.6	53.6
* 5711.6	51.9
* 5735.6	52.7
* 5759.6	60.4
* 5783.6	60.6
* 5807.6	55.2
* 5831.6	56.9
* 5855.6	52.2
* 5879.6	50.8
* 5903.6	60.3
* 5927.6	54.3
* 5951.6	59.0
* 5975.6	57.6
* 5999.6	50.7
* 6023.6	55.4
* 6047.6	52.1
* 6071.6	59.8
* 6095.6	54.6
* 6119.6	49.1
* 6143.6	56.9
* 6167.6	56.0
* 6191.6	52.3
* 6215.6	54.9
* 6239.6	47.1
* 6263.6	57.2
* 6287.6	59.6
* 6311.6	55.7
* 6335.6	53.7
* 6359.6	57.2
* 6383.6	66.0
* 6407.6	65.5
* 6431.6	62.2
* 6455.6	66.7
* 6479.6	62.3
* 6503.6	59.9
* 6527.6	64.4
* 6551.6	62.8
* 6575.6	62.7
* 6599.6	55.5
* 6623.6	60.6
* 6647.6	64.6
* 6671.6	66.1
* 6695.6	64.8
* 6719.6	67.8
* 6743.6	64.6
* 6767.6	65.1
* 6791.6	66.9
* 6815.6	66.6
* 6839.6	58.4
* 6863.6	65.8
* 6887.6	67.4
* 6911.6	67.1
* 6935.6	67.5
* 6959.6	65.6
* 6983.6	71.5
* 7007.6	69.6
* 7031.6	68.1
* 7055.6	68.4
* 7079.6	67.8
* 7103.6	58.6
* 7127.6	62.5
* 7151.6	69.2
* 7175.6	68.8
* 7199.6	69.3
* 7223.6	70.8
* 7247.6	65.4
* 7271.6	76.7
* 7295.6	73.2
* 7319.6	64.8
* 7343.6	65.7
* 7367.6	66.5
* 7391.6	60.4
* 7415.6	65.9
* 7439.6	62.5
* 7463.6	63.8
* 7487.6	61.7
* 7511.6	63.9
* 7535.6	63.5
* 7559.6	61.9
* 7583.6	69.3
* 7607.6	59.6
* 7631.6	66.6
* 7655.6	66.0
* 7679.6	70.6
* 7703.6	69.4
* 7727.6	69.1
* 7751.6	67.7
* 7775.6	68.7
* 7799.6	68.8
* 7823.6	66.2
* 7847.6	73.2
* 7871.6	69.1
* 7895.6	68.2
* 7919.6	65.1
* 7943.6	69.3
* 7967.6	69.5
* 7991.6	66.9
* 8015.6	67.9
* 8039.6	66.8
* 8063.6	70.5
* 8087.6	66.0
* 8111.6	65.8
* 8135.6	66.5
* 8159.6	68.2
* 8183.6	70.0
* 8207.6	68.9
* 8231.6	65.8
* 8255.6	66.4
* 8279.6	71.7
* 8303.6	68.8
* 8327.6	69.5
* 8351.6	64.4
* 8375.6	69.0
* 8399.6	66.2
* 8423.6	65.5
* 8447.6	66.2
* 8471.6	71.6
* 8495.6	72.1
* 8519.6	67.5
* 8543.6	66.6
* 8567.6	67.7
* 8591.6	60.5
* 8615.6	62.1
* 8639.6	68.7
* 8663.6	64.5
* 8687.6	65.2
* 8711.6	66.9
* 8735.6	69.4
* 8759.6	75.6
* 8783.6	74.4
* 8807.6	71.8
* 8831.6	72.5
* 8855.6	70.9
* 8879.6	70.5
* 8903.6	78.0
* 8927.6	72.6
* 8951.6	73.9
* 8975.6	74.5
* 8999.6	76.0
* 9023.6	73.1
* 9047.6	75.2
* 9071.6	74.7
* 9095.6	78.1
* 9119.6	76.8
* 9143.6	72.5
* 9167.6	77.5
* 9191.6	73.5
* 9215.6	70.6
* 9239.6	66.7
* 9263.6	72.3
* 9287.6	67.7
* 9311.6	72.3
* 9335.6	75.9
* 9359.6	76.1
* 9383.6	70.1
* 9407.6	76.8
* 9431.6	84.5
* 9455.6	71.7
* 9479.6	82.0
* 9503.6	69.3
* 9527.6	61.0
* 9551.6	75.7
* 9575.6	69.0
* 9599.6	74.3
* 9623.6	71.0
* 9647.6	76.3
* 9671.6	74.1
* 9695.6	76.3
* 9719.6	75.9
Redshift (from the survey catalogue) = 0.20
